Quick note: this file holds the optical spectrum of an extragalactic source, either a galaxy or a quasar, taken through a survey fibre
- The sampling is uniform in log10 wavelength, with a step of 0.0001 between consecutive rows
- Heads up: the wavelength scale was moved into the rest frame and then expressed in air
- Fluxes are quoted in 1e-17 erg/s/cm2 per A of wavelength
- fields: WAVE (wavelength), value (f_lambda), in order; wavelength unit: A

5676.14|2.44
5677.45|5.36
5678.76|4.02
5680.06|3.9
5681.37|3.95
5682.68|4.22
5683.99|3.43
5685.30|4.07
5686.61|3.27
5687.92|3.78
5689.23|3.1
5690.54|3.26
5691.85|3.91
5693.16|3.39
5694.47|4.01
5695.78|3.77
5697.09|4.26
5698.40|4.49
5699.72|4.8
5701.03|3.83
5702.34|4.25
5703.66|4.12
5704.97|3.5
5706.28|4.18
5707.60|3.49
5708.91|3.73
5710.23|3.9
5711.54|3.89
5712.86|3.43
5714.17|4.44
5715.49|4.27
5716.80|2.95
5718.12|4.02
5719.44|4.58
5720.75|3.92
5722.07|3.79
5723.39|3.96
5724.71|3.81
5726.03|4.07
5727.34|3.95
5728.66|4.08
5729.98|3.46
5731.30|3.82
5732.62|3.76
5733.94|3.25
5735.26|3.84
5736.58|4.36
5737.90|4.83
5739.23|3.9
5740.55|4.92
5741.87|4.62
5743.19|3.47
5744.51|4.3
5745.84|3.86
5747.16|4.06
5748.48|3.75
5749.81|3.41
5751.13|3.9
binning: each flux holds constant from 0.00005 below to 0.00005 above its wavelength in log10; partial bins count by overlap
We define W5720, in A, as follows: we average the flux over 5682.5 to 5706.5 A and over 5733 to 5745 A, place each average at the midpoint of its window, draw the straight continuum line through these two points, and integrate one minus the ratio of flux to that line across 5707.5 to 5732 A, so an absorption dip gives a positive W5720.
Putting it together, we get 0.9 A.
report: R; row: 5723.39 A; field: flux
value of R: 3.96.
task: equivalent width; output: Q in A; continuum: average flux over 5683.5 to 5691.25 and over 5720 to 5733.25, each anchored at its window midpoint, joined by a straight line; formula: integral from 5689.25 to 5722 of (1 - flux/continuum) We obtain -2.2 A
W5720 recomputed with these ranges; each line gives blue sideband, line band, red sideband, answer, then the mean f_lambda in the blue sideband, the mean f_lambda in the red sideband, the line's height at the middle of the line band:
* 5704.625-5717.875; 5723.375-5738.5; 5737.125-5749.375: 0.4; 3.79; 4.18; 4.03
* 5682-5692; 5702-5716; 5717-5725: -0.3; 3.61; 3.96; 3.84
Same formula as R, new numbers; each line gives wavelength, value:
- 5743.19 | 3.47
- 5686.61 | 3.27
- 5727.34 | 3.95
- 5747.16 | 4.06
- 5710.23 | 3.9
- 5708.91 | 3.73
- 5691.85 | 3.91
